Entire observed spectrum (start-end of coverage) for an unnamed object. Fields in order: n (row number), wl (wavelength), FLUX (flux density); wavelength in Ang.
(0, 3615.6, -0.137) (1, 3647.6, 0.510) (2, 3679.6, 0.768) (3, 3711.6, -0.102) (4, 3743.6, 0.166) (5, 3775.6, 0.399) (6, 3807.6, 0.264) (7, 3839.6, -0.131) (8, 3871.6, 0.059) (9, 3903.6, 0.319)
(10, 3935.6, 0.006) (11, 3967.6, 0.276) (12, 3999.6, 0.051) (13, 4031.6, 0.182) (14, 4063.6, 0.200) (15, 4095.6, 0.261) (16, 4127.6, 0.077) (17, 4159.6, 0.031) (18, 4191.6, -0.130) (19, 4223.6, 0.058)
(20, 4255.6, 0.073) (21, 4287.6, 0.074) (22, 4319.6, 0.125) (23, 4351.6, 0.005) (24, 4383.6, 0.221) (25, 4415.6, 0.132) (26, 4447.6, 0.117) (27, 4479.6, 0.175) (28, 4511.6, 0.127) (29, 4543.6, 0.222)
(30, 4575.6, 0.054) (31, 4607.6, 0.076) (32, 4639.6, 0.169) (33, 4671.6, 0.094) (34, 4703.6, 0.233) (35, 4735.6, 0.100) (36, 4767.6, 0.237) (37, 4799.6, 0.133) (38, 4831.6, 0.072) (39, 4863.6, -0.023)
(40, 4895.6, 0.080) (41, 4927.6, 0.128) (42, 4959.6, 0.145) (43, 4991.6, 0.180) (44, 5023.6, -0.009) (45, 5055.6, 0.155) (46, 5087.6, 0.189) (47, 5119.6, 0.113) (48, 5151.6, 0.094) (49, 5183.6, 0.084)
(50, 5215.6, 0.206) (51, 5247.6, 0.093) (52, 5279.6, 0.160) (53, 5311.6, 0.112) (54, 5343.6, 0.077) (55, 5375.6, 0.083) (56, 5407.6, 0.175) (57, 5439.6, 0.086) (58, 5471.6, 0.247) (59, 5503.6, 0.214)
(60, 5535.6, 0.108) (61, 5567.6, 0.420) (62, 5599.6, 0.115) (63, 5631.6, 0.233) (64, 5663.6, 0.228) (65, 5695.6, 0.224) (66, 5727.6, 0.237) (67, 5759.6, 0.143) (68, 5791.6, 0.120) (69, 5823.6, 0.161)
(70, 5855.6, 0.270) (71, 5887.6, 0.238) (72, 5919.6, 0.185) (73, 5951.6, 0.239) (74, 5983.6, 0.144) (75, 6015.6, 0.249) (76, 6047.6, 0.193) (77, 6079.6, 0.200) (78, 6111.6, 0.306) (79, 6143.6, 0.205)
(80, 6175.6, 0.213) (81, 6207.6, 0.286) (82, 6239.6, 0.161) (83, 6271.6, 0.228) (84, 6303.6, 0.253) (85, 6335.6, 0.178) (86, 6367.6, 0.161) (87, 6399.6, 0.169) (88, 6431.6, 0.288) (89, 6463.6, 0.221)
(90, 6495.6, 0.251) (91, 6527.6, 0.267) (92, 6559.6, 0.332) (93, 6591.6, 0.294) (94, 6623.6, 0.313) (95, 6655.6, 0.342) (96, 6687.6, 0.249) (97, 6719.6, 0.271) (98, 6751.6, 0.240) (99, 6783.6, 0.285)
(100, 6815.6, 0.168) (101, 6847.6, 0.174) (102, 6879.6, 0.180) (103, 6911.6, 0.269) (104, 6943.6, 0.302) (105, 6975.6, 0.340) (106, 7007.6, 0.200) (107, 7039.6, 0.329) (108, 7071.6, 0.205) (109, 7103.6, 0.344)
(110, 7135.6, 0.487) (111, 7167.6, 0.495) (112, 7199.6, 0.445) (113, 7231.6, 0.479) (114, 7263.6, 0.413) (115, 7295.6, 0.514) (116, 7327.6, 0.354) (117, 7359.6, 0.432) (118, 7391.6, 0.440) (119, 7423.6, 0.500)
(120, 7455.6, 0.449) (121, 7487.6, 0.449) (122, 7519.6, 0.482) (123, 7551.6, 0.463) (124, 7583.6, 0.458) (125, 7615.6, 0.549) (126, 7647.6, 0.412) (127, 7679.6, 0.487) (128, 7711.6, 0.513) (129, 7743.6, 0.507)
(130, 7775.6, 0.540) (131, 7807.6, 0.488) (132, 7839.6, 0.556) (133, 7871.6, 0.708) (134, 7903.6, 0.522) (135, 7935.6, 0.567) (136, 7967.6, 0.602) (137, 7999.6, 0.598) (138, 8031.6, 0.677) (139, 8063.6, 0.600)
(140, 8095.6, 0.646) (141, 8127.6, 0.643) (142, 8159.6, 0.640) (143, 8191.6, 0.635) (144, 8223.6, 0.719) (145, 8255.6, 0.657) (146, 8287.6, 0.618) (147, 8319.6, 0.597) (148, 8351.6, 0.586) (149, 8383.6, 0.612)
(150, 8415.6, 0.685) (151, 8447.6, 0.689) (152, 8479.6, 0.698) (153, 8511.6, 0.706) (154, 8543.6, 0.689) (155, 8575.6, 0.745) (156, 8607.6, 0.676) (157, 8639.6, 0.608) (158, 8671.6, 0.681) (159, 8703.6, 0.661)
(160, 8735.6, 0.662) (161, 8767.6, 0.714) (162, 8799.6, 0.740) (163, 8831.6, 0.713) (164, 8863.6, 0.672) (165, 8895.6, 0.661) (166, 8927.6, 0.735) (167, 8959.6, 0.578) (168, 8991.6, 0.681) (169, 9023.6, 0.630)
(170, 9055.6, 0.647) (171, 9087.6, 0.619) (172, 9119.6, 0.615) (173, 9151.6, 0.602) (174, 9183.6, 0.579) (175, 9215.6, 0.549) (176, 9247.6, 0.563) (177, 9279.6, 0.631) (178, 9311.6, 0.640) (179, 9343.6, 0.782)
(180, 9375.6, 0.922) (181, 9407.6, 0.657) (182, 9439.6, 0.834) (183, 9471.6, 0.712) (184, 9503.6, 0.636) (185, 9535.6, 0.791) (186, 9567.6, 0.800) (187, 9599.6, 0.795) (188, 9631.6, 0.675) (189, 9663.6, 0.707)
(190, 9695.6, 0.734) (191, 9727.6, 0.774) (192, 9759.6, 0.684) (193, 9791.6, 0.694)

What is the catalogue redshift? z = 0.782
